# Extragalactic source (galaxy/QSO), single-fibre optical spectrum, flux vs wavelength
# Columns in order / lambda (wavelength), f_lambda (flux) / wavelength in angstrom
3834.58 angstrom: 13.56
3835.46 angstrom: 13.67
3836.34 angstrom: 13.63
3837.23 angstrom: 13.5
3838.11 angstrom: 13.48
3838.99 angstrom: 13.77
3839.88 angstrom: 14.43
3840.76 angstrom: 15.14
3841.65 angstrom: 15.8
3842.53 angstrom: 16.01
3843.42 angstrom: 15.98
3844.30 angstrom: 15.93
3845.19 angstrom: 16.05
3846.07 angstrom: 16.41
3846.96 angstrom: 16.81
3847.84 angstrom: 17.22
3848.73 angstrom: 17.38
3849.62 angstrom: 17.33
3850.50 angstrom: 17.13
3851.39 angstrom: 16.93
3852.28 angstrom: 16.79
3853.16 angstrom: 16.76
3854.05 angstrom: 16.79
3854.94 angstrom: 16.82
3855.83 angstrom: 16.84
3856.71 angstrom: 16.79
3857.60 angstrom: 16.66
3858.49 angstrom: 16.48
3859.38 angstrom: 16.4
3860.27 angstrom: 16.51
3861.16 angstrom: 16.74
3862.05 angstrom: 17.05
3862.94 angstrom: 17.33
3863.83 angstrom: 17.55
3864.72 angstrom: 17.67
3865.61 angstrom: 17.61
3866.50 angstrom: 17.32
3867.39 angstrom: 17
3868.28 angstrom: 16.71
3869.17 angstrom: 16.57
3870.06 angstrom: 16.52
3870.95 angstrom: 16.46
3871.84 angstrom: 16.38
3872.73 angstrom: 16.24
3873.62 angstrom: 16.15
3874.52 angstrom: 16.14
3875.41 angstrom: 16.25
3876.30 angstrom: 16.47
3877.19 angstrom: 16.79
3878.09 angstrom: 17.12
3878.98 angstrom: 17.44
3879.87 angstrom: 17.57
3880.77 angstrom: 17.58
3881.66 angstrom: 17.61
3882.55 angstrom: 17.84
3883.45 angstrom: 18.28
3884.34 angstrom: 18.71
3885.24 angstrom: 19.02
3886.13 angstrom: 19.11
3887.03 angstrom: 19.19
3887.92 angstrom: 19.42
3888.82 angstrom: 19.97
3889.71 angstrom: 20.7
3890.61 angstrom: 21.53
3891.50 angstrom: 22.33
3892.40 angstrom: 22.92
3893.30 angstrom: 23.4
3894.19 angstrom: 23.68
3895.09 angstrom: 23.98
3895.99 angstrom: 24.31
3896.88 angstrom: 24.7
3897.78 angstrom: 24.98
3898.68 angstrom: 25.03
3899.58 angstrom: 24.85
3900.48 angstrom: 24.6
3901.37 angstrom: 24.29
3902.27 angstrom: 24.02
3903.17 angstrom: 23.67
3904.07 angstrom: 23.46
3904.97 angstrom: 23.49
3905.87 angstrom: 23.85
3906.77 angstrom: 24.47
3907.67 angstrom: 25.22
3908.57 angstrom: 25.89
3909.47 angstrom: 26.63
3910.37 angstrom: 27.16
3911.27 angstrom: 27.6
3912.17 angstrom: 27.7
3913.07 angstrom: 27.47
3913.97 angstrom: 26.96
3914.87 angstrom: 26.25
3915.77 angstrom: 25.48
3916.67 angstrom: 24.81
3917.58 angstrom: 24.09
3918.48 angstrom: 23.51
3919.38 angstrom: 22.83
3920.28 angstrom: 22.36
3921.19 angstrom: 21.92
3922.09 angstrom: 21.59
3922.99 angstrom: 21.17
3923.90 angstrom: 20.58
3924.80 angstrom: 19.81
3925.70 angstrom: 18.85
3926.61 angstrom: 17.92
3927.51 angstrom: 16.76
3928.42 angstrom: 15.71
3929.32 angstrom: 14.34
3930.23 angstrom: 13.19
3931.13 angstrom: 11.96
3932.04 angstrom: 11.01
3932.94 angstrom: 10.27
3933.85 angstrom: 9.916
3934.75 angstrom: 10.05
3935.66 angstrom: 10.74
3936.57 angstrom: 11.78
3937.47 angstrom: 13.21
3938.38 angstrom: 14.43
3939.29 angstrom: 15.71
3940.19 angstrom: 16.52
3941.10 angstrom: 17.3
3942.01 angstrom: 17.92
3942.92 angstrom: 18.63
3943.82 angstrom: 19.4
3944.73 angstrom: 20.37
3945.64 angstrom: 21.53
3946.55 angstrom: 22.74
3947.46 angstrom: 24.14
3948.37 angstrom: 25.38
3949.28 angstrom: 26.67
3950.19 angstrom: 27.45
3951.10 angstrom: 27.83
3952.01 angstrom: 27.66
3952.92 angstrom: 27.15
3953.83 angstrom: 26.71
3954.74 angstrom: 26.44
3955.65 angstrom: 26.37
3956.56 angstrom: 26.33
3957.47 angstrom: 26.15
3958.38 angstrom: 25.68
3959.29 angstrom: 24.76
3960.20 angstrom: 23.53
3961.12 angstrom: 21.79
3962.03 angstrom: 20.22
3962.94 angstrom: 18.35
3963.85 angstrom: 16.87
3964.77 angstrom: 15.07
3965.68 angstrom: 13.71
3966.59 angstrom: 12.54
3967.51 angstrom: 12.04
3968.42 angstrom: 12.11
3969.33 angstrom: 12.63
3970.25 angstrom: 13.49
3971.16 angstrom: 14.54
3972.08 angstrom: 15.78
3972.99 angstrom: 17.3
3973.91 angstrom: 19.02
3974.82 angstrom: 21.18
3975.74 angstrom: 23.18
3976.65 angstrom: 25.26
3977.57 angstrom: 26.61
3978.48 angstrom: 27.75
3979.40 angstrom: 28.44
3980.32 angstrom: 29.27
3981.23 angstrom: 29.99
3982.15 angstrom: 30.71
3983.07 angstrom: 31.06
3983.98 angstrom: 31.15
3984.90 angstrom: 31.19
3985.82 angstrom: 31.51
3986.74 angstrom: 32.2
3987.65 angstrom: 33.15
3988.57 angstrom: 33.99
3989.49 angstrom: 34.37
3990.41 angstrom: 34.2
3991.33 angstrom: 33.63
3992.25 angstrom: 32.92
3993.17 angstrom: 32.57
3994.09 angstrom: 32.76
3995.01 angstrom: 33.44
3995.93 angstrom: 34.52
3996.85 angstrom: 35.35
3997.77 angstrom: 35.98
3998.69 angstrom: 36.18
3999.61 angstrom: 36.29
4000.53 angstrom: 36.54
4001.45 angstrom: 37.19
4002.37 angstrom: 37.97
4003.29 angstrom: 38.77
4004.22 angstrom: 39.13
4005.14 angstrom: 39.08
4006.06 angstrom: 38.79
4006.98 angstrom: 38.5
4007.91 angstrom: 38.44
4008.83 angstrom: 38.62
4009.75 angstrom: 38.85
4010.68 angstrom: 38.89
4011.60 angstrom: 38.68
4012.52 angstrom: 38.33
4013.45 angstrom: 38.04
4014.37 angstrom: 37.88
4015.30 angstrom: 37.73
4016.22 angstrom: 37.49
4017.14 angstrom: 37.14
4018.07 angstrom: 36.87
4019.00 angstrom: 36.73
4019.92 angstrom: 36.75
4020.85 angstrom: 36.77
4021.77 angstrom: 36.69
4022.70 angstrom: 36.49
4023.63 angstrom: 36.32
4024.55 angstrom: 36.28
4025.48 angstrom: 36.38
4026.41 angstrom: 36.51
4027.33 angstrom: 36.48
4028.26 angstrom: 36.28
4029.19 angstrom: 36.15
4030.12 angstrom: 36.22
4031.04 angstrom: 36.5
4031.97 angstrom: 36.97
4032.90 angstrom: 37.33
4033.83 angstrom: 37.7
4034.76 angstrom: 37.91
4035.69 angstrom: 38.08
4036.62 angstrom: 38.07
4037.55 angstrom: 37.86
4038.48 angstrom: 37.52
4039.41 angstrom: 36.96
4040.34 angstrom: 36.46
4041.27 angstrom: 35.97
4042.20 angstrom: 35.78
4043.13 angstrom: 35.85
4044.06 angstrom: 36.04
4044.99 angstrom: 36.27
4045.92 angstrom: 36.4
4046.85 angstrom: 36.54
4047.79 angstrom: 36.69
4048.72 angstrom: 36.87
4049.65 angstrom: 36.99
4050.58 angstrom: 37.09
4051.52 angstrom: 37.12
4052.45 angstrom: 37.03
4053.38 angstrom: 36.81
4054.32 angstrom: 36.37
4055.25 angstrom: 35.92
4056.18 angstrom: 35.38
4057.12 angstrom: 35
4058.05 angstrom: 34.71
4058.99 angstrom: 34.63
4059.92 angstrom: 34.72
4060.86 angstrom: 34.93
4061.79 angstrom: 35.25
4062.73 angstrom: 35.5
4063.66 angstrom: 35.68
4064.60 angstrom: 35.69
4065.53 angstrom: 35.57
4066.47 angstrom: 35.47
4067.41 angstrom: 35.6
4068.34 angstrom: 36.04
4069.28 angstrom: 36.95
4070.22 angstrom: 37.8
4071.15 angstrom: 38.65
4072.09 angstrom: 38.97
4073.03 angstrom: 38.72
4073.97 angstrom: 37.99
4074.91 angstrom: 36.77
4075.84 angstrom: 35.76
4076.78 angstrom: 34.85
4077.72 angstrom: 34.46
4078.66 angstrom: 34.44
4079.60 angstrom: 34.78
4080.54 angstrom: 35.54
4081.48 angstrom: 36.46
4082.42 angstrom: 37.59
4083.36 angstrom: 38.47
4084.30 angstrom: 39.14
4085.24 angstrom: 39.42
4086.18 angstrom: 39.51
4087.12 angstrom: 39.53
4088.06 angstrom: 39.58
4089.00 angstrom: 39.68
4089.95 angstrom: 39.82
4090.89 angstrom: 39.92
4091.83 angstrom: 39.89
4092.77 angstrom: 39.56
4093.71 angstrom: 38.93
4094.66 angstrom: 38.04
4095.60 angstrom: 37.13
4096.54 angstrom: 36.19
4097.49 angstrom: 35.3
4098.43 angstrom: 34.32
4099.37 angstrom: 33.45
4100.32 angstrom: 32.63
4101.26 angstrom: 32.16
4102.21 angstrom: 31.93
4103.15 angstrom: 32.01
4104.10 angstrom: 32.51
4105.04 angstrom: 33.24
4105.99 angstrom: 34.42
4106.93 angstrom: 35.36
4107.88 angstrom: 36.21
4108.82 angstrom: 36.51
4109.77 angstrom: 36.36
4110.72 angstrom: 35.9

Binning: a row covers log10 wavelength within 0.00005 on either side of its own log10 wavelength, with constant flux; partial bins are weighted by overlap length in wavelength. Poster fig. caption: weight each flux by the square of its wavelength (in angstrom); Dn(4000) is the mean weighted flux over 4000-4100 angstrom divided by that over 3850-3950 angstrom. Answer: 2.04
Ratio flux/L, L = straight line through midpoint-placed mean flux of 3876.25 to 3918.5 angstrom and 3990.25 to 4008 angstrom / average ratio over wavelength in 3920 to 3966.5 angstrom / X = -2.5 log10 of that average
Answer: 0.425 mag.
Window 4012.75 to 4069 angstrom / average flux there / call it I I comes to 36.5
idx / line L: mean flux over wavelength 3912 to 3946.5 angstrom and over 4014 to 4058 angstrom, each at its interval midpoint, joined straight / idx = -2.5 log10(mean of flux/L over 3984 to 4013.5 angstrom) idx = -0.18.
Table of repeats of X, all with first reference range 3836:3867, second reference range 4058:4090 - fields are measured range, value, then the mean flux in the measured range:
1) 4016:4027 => -0.15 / 36.7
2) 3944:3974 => 0.23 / 21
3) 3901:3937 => 0.08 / 20.7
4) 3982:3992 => -0.13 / 32.5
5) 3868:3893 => 0.05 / 18.2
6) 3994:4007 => -0.22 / 36.8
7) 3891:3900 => -0.18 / 24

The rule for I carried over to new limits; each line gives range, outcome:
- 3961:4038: 31.6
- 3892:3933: 22.5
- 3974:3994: 30.1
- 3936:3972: 20.1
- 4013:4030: 36.8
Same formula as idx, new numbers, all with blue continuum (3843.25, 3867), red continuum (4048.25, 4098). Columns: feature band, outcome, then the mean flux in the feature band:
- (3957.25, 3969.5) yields 0.42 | 18.2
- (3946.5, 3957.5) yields -0.02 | 26.4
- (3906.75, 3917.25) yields -0.19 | 26.4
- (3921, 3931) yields 0.28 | 18.1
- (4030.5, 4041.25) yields -0.12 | 37.3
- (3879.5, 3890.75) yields 0.04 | 18.9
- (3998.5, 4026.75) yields -0.20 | 37.6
